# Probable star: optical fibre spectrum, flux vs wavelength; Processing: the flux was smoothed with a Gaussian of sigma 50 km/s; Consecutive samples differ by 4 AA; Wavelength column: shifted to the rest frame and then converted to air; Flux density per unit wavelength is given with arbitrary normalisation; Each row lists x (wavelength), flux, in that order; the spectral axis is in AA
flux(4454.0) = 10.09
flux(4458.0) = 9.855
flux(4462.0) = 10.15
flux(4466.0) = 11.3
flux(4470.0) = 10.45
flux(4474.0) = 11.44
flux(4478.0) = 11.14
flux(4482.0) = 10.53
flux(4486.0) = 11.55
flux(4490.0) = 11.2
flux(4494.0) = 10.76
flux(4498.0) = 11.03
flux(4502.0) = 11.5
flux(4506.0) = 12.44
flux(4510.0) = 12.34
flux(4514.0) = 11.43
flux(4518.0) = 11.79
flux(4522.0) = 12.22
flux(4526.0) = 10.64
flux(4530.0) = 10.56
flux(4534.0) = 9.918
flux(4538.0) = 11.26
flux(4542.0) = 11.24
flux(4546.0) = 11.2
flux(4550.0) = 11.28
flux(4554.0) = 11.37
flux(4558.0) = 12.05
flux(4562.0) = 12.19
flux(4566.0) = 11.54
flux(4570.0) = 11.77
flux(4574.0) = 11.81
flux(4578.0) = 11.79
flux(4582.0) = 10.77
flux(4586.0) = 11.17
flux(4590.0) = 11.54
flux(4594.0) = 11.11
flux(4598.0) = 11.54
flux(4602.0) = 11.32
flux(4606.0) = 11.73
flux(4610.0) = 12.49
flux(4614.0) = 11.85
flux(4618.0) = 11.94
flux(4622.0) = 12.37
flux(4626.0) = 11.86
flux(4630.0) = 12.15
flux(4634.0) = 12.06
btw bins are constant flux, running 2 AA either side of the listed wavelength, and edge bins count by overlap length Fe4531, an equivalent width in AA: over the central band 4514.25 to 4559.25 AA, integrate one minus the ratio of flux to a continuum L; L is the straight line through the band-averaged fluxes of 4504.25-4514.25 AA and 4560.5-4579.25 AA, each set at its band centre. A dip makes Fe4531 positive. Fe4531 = 2.9 AA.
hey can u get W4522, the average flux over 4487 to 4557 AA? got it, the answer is 11.3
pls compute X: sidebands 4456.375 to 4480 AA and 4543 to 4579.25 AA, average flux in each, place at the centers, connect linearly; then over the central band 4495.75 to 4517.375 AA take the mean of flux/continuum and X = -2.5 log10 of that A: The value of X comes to -0.059 mag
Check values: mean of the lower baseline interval 10.7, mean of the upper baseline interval 11.7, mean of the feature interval 11.7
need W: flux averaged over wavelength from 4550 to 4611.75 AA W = 11.6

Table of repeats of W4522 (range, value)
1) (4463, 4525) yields 11.4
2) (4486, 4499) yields 11.1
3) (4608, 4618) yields 12.1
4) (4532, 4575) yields 11.4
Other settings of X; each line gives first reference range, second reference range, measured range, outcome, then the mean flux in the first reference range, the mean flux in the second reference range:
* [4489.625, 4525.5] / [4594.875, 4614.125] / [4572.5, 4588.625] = 0.03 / 11.6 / 11.7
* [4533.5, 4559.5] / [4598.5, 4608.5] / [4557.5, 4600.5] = -0.01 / 11.2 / 11.6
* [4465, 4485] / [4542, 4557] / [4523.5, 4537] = 0.07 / 11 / 11.3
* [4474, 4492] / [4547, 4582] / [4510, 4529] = -0.02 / 11.1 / 11.7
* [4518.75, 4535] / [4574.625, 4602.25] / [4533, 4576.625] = -0.03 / 11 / 11.3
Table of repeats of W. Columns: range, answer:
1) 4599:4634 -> 12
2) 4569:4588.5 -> 11.4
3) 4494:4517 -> 11.7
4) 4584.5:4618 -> 11.6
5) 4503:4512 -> 12.3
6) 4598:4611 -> 11.8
